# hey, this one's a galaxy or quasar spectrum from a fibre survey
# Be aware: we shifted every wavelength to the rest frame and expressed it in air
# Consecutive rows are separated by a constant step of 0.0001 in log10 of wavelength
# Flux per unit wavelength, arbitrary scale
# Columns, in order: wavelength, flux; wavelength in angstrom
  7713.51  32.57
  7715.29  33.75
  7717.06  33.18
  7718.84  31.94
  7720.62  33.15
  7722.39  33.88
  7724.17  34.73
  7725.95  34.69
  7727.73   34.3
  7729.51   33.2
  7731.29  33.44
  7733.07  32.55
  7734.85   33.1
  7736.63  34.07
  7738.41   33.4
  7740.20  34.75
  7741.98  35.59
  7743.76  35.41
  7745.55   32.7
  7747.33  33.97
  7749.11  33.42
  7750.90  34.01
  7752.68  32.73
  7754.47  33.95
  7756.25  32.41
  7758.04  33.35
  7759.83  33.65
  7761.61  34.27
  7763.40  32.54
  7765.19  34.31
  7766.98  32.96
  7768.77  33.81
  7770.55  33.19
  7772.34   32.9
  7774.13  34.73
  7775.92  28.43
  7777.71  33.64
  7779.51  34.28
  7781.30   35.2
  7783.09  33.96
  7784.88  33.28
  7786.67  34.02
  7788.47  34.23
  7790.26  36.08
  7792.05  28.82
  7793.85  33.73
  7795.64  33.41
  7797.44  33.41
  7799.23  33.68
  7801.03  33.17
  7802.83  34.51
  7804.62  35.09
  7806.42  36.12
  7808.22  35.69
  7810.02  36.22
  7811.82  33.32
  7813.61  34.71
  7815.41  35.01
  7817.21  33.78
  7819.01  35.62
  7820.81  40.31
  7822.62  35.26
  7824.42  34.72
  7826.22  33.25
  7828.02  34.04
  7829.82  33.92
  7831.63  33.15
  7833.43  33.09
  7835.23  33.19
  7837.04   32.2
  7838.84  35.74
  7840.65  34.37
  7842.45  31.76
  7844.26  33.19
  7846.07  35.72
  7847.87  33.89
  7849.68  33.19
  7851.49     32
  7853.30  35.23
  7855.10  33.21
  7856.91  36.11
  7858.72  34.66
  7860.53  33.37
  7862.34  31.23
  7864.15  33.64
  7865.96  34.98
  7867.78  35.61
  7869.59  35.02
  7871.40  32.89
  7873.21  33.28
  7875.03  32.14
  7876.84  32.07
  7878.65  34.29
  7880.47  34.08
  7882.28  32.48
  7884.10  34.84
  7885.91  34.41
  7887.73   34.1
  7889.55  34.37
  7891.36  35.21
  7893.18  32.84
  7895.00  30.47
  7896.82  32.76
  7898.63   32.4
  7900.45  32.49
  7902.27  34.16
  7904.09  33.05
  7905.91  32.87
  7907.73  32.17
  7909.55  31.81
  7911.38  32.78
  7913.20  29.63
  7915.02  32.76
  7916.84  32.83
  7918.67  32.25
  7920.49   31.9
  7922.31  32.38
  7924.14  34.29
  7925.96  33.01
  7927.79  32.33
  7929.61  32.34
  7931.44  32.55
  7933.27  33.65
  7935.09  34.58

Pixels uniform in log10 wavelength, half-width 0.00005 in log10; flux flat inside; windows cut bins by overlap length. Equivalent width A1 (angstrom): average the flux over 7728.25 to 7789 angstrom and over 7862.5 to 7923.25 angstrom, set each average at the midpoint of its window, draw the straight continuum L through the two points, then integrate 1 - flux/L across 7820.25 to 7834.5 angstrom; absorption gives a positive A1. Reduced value -0.5 angstrom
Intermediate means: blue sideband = 33.6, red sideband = 33.1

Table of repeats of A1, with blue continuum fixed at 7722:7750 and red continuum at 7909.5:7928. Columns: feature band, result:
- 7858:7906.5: -1.15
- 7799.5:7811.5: -0.58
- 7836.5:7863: -0.64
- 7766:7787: 0.15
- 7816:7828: -0.78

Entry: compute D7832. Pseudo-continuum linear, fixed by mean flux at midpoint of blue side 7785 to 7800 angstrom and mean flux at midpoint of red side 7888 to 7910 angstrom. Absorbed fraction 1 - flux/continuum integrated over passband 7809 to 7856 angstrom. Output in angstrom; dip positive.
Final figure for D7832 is -1.4 angstrom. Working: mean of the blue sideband 33.4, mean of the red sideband 32.9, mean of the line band 34.2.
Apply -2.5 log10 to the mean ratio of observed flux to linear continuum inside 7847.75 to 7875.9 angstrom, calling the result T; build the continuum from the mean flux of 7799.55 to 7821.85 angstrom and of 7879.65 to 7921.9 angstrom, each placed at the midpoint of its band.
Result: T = 0.00 mag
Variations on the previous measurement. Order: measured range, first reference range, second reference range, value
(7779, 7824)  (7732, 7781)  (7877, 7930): -0.04 mag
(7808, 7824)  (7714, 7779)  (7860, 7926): -0.07 mag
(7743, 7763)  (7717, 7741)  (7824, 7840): 0.00 mag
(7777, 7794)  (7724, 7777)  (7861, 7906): -0.01 mag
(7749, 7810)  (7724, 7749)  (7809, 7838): 0.02 mag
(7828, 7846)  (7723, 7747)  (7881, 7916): -0.01 mag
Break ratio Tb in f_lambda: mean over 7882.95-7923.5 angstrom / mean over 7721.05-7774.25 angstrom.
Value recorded 1.0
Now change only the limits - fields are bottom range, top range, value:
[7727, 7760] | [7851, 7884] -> 1.00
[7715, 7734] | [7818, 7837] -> 1.03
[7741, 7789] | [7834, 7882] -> 1.00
